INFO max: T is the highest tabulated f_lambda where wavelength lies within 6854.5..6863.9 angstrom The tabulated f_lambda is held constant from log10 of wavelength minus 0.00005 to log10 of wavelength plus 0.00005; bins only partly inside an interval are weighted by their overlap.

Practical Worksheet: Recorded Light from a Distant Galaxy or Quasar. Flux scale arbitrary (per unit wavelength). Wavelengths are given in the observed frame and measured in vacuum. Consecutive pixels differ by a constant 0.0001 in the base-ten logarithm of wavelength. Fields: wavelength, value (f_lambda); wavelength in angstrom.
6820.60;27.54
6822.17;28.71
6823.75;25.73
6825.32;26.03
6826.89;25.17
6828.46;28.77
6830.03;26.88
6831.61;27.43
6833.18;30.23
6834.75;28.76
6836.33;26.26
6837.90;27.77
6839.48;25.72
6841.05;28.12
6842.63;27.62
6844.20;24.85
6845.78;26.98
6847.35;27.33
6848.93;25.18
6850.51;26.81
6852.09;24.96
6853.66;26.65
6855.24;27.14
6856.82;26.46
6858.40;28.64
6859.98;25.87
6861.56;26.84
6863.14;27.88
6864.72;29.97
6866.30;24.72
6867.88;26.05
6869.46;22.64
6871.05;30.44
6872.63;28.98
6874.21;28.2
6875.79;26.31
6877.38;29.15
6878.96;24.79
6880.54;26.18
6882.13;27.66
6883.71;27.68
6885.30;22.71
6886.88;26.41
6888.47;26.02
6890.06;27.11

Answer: 28.64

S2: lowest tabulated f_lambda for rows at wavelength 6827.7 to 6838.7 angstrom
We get 26.26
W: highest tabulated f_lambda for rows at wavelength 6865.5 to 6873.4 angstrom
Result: 30.44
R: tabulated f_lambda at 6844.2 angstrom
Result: 24.85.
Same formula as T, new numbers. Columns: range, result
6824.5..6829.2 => 28.77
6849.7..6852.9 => 26.81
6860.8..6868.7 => 29.97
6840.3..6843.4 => 28.12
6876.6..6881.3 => 29.15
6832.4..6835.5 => 30.23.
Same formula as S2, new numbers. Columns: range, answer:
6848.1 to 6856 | 24.96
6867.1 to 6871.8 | 22.64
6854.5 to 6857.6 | 26.46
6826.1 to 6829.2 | 25.17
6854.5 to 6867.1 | 24.72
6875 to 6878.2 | 26.31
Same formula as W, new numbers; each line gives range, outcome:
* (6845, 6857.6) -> 27.33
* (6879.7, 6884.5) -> 27.68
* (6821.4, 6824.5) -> 28.71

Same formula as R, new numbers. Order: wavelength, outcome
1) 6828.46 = 28.77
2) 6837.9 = 27.77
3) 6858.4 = 28.64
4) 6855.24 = 27.14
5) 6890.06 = 27.11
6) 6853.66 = 26.65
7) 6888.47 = 26.02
